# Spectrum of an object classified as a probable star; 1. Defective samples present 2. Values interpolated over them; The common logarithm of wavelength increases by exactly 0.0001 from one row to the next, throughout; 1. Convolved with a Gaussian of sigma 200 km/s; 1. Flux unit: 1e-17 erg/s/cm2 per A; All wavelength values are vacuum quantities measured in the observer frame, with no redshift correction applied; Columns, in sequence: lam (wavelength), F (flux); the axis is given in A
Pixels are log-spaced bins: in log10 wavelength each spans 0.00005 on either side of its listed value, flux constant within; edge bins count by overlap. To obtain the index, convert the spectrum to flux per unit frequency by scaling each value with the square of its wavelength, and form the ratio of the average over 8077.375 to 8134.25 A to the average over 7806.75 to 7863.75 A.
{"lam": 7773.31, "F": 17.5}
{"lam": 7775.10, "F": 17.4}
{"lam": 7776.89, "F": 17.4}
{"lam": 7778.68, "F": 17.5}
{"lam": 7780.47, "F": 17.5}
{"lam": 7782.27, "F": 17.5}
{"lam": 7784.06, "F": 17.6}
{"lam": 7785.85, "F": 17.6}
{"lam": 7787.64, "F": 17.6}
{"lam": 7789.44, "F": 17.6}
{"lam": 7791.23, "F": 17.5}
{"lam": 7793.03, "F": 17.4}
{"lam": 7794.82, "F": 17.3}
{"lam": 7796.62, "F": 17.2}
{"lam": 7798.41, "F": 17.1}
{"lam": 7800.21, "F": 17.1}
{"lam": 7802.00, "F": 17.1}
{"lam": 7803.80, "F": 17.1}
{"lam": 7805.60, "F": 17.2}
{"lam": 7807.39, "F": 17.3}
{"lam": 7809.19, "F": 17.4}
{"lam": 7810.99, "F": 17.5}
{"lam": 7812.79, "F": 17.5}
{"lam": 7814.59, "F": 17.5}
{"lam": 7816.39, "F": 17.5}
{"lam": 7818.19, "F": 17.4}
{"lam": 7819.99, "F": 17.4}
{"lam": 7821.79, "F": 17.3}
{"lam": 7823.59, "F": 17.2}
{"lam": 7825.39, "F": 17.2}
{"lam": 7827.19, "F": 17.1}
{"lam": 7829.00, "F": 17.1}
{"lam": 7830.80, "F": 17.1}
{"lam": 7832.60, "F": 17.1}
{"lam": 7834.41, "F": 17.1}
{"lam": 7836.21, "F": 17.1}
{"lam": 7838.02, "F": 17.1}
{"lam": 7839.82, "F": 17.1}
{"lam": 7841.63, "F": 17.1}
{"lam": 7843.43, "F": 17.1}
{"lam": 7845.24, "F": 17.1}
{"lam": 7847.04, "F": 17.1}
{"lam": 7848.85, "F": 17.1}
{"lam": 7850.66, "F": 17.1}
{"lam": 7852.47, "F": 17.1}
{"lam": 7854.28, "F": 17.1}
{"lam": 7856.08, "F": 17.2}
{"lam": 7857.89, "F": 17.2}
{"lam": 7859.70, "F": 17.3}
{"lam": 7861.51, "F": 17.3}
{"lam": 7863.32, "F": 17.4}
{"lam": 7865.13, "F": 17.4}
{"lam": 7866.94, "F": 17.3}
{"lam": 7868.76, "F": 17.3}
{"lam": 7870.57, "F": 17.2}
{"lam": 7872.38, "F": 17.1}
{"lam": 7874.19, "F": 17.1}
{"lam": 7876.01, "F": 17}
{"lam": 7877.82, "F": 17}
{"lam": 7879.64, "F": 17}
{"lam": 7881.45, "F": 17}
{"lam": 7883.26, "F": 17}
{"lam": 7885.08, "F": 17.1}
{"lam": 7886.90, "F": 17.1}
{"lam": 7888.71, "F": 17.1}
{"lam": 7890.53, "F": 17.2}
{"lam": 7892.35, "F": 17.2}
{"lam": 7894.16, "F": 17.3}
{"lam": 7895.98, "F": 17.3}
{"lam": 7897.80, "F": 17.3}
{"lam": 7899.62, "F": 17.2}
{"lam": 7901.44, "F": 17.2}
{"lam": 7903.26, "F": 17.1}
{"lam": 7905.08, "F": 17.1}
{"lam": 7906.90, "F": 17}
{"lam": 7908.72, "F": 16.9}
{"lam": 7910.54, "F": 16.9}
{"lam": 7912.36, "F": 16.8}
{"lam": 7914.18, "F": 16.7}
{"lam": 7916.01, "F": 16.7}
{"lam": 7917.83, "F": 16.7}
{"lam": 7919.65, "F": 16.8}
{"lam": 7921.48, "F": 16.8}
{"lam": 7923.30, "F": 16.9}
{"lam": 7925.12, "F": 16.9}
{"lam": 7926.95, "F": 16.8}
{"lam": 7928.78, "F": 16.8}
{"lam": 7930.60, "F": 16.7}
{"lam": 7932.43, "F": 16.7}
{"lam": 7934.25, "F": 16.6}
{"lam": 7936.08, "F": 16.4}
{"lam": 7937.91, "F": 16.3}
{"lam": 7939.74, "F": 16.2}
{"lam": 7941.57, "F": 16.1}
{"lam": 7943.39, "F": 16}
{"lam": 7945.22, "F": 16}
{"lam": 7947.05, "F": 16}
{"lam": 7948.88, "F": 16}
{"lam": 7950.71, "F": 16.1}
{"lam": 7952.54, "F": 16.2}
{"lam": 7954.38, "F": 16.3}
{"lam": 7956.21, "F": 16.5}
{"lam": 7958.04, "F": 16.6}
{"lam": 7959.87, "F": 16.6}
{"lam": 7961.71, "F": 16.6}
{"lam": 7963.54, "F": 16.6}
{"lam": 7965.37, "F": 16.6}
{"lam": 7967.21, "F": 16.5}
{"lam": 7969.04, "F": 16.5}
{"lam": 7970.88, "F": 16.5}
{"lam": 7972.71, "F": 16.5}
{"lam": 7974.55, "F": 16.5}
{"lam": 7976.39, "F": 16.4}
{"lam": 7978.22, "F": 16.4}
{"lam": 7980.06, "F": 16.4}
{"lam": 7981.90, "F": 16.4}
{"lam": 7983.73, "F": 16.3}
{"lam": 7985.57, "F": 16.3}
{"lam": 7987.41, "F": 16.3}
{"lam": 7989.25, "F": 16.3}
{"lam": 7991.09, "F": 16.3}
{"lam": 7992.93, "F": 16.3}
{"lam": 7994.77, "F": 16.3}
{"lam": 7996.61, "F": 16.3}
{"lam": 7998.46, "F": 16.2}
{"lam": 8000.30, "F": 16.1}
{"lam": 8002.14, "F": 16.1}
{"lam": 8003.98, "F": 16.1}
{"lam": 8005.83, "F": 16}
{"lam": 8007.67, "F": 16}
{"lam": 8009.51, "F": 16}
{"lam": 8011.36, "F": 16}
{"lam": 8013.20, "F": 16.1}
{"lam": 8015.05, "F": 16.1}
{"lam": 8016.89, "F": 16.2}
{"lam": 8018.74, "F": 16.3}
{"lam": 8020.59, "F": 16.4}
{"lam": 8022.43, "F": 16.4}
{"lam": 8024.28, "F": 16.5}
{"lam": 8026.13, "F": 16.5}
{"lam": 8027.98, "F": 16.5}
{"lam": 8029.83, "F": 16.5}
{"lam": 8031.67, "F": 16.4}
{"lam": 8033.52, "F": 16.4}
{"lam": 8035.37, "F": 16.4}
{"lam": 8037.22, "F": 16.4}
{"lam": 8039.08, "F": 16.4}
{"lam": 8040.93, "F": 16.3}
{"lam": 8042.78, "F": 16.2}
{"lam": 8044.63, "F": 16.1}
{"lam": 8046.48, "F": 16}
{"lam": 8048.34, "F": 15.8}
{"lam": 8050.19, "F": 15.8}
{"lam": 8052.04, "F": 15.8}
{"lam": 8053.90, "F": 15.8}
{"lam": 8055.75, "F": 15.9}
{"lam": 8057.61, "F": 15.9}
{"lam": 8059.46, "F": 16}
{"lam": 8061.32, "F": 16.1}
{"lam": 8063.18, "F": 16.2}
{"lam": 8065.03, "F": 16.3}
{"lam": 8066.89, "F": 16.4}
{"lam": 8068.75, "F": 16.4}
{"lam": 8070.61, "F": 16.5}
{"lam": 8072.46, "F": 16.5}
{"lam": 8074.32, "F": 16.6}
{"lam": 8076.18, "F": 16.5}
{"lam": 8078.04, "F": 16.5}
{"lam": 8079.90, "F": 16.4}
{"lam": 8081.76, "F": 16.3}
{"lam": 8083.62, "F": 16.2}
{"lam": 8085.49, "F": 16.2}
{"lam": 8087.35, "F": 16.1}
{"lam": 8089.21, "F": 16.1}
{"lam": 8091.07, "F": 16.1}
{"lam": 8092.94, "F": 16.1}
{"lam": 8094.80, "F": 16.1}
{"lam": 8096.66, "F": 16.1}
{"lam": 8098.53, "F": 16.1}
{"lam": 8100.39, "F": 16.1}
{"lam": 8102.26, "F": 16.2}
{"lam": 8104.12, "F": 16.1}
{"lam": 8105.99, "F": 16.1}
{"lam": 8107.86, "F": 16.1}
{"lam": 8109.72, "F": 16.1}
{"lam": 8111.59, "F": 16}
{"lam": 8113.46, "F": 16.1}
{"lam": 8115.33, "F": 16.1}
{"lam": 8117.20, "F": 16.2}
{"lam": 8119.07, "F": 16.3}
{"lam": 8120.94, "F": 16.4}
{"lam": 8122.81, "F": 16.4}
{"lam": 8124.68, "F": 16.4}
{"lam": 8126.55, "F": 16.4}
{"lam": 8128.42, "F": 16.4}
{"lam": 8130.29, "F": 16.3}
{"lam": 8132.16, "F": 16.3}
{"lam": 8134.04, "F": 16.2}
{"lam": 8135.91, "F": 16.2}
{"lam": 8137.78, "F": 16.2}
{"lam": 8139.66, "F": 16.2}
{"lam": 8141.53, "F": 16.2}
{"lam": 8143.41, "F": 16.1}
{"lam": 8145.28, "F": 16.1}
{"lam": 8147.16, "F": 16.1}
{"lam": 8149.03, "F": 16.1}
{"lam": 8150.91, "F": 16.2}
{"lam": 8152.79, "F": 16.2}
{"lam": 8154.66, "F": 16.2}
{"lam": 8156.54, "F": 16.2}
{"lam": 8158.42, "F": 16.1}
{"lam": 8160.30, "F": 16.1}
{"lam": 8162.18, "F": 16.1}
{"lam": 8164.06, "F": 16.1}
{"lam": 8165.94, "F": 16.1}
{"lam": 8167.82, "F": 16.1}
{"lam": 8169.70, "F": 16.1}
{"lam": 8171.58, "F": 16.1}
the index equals 1.0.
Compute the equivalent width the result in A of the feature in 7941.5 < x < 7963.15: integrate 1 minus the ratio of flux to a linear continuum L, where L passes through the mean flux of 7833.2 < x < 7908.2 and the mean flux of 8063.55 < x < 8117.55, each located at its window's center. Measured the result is 0.70 A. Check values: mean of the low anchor 17.1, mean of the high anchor 16.2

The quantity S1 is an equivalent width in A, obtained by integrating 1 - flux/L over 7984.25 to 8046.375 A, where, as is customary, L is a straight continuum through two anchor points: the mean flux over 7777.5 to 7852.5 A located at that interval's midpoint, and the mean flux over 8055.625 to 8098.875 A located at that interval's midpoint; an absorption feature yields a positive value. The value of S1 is 0.8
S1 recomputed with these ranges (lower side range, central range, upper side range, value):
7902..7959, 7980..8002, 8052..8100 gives 0.2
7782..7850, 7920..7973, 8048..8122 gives 0.9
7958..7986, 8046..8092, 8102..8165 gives 0.4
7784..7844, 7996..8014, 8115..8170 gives 0.6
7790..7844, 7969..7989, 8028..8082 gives 0.2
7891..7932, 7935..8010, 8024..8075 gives 1.5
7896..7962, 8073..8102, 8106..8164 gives 0.1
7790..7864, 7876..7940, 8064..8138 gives 0.1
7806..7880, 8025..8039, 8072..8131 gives 0.0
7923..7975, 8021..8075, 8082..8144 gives 0.2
